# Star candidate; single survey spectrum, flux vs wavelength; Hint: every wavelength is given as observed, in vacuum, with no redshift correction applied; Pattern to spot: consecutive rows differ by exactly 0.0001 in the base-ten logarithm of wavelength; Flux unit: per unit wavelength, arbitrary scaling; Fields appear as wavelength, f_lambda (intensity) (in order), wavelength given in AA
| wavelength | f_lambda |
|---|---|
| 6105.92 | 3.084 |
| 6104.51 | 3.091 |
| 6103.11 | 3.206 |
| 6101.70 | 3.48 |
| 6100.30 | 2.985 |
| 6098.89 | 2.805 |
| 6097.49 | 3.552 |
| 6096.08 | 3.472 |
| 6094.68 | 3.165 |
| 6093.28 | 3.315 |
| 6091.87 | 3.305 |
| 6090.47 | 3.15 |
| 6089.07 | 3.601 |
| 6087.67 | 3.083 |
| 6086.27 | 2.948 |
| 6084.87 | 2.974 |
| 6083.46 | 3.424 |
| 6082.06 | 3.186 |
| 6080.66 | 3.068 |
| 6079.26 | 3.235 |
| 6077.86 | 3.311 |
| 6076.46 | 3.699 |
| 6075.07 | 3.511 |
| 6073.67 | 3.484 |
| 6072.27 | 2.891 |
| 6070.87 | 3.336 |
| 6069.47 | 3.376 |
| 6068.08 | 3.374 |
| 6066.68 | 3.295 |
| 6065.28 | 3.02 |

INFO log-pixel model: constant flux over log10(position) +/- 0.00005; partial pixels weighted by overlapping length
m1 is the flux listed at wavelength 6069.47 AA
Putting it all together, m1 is 3.376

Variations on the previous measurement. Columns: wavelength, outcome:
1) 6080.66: 3.068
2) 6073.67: 3.484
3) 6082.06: 3.186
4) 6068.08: 3.374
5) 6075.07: 3.511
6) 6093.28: 3.315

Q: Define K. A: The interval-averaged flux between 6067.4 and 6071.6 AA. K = 3.36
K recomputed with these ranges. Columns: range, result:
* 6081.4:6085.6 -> 3.19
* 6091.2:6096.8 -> 3.31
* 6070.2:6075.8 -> 3.31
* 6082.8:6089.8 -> 3.2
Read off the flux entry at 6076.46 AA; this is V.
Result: 3.699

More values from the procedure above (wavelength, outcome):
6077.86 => 3.311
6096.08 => 3.472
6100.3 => 2.985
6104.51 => 3.091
